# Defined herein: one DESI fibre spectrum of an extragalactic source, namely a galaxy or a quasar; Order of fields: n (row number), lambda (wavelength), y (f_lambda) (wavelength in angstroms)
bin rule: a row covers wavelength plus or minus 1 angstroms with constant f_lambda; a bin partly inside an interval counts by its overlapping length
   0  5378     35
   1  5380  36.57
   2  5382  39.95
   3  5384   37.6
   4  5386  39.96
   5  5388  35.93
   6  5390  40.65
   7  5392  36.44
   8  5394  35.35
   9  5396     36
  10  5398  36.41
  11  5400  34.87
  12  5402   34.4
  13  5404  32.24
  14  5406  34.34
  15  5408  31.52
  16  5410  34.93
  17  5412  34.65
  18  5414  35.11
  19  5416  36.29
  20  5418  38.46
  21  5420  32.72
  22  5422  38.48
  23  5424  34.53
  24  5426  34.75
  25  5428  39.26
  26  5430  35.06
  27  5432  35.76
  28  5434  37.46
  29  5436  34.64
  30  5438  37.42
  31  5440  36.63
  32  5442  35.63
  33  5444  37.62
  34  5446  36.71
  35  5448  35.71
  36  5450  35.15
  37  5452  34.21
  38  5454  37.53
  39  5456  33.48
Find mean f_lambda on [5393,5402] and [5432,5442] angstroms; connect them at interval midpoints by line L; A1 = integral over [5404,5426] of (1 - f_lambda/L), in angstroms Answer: 0.6 angstroms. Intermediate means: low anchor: 35.5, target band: 35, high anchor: 36.4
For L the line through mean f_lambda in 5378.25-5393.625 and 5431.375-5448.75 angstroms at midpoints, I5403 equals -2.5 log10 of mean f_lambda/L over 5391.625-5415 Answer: 0.08 mag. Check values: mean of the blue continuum 37.9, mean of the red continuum 36.4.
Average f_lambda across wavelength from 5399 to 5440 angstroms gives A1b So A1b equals 35.4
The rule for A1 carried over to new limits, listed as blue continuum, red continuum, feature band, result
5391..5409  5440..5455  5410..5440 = -0.5 angstroms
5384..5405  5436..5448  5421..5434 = 0.0 angstroms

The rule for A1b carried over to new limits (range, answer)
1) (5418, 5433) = 36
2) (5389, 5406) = 35.7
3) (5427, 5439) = 36.6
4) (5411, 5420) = 35.7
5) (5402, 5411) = 33.4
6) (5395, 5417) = 34.6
